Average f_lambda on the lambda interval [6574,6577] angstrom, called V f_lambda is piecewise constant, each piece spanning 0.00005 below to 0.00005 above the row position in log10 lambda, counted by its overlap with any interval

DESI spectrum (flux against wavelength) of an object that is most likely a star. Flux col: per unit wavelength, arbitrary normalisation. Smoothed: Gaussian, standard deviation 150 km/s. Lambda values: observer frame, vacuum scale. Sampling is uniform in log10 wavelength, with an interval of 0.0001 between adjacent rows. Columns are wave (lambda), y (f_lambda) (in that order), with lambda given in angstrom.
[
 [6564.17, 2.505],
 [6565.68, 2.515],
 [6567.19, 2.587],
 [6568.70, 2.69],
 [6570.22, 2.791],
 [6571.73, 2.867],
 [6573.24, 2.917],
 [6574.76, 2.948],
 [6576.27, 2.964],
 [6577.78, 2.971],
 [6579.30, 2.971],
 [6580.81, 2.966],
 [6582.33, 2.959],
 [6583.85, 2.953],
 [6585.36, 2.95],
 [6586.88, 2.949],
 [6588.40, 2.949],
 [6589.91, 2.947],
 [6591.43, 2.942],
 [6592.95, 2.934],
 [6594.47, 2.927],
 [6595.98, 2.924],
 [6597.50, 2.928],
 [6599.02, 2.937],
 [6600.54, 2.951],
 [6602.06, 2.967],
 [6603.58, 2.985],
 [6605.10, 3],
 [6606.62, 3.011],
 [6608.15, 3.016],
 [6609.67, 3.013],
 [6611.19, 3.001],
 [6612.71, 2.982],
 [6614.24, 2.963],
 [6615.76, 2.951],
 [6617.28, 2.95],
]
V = 2.96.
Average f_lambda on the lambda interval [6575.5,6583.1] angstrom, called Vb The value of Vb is 2.97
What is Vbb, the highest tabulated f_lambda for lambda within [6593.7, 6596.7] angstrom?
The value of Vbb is 2.927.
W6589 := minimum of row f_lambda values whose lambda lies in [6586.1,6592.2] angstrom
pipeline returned 2.942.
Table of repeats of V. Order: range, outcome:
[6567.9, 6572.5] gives 2.78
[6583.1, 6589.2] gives 2.95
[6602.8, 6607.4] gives 2.99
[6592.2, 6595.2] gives 2.93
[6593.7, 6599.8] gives 2.93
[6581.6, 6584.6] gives 2.95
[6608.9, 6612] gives 3.01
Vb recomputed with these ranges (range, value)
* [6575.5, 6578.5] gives 2.98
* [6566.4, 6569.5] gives 2.64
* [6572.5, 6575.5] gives 2.93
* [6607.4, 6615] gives 3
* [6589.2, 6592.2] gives 2.94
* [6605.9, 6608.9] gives 3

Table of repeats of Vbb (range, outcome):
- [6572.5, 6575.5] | 2.948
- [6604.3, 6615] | 3.016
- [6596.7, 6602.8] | 2.967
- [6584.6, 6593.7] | 2.95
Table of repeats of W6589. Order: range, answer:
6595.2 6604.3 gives 2.924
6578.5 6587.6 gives 2.949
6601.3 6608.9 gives 2.967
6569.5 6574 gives 2.791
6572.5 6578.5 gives 2.917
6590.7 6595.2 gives 2.927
